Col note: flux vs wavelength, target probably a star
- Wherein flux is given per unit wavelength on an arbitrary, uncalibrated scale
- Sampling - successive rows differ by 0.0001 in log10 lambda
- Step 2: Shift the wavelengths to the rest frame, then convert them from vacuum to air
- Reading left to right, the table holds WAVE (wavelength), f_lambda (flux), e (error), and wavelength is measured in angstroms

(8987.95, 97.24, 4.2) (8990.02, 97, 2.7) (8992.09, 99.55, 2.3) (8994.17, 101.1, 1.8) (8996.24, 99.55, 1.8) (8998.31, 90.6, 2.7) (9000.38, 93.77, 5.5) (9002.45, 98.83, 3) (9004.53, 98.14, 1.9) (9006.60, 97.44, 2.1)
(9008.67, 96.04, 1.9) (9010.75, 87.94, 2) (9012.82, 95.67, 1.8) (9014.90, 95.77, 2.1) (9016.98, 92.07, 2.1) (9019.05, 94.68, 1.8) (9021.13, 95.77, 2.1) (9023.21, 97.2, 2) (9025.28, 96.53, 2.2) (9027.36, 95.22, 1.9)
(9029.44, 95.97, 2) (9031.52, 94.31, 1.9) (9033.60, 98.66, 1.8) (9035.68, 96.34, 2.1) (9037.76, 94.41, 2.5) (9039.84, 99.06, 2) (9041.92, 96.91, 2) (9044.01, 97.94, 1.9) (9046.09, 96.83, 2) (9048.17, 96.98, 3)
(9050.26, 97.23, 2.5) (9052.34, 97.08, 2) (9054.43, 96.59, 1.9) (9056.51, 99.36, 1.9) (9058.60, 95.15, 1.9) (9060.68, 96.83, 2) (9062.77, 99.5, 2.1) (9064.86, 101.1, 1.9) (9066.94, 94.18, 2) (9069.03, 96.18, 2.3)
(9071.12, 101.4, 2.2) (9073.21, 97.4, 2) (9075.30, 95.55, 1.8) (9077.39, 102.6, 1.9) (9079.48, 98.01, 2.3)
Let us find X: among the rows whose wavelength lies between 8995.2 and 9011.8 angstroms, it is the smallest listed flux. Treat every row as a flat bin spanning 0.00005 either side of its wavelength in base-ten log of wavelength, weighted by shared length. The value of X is 87.94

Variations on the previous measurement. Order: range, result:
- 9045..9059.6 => 95.15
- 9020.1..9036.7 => 94.31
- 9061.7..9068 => 94.18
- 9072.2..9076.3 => 95.55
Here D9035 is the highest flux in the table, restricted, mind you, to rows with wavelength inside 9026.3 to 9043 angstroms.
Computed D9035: 99.06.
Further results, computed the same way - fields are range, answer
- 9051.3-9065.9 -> 101.1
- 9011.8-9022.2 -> 95.77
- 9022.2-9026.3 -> 97.2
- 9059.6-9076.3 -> 101.4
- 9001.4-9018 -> 98.83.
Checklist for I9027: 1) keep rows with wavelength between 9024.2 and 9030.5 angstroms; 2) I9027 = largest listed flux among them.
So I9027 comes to 96.53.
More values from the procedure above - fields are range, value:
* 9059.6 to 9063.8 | 99.5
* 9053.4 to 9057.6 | 99.36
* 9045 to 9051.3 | 97.23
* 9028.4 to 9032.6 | 95.97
